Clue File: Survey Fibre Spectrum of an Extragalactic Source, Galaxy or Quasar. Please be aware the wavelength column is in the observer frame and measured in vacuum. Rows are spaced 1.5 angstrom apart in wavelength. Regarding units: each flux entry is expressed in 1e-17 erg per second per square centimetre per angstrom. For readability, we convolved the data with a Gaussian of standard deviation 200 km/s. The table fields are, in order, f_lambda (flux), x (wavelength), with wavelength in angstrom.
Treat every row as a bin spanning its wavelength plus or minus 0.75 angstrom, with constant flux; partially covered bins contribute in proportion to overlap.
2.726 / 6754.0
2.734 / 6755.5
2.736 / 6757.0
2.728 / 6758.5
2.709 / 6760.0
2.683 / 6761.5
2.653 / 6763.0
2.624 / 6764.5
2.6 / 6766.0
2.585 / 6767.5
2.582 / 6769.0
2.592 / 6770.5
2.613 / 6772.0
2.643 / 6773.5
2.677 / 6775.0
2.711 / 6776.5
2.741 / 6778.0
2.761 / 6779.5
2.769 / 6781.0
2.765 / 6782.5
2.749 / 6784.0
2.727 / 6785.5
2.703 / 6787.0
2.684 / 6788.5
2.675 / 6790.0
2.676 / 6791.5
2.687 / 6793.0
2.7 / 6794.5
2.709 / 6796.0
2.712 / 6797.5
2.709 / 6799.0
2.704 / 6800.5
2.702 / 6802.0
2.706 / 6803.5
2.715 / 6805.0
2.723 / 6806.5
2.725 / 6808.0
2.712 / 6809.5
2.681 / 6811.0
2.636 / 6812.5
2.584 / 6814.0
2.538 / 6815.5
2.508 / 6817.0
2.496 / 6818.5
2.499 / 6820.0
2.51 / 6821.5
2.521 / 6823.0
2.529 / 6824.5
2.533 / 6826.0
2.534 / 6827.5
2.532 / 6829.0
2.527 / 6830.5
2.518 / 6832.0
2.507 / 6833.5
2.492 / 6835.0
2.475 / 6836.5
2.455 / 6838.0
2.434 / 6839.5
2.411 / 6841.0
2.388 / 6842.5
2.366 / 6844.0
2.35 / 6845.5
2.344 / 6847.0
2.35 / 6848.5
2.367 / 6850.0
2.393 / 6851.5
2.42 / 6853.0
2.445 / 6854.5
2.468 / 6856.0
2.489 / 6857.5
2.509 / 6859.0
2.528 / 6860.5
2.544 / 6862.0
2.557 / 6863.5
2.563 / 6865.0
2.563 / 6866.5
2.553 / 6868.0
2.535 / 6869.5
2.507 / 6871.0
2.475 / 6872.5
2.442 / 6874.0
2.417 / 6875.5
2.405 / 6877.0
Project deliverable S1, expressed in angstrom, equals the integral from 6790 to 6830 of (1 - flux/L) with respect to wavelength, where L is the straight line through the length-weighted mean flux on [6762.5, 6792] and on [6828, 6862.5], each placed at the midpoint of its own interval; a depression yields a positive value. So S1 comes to -0.9 angstrom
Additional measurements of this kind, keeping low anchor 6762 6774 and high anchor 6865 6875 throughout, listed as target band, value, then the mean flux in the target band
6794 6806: -0.6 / 2.71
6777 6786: -0.5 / 2.75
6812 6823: 0.1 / 2.54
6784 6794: -0.4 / 2.7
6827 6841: 0.3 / 2.49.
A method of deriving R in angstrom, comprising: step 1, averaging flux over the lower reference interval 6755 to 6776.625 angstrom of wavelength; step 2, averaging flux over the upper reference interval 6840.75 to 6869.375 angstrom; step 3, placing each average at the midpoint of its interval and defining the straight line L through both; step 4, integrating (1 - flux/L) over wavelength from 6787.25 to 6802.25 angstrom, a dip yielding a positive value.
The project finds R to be -0.6 angstrom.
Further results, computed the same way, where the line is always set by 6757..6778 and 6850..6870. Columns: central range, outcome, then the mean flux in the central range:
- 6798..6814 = -0.66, 2.7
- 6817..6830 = 0.21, 2.52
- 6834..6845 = 0.44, 2.43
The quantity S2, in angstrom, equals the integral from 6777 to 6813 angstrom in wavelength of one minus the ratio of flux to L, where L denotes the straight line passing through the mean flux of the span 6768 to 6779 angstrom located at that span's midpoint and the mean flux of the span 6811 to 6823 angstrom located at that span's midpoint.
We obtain -1.5 angstrom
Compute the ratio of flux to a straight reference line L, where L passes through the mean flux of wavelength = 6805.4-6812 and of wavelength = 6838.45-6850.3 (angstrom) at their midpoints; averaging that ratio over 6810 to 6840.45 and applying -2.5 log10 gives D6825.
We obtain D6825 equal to 0.01 mag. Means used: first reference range 2.71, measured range 2.53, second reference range 2.38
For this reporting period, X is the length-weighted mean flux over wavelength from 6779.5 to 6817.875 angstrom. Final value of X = 2.69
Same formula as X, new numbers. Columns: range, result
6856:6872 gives 2.53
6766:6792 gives 2.68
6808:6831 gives 2.56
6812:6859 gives 2.47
